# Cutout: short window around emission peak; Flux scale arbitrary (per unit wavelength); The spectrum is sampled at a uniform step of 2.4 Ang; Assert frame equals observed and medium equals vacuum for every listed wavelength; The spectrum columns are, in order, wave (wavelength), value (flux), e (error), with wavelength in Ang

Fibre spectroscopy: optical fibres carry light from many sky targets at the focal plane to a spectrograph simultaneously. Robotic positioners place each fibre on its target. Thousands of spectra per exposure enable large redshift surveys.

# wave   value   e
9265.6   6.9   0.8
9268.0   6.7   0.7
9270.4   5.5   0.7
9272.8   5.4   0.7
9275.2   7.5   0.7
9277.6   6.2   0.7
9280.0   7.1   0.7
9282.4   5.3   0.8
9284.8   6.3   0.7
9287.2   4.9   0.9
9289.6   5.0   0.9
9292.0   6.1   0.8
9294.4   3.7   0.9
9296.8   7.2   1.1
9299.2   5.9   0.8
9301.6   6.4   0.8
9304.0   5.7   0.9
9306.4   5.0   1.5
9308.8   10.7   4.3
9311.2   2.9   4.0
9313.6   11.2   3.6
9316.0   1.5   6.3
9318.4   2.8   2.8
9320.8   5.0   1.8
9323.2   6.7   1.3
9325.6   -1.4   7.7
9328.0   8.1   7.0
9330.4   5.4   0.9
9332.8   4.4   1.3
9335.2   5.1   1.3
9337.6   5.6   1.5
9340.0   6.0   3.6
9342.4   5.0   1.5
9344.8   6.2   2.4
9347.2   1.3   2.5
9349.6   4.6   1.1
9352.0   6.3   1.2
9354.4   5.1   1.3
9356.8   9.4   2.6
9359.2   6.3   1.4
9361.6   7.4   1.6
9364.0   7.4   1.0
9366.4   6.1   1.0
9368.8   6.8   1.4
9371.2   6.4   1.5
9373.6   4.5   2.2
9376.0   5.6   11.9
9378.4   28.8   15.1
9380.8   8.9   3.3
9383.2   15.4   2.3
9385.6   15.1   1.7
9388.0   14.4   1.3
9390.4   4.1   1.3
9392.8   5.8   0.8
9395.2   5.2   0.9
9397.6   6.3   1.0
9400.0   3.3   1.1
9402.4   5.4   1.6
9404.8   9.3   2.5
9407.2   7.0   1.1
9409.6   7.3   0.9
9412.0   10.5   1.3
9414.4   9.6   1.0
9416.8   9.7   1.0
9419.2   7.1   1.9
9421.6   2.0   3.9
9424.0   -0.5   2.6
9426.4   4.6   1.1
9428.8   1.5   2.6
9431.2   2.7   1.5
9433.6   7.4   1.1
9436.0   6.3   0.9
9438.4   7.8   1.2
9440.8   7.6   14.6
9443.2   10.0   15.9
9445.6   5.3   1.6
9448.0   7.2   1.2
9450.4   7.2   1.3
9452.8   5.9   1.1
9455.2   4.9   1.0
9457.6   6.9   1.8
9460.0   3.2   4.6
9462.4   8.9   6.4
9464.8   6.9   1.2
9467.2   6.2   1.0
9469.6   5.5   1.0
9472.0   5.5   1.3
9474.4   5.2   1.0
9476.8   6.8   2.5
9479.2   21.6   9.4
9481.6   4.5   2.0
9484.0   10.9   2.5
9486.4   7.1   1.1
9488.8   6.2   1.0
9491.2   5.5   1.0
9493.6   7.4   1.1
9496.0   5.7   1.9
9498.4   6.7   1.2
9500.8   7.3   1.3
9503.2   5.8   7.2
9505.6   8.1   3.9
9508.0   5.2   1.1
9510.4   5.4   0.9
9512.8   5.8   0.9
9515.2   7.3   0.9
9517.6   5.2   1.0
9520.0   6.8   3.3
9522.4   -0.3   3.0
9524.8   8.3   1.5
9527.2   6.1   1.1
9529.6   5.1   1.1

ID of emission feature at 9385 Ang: H-alpha 6563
